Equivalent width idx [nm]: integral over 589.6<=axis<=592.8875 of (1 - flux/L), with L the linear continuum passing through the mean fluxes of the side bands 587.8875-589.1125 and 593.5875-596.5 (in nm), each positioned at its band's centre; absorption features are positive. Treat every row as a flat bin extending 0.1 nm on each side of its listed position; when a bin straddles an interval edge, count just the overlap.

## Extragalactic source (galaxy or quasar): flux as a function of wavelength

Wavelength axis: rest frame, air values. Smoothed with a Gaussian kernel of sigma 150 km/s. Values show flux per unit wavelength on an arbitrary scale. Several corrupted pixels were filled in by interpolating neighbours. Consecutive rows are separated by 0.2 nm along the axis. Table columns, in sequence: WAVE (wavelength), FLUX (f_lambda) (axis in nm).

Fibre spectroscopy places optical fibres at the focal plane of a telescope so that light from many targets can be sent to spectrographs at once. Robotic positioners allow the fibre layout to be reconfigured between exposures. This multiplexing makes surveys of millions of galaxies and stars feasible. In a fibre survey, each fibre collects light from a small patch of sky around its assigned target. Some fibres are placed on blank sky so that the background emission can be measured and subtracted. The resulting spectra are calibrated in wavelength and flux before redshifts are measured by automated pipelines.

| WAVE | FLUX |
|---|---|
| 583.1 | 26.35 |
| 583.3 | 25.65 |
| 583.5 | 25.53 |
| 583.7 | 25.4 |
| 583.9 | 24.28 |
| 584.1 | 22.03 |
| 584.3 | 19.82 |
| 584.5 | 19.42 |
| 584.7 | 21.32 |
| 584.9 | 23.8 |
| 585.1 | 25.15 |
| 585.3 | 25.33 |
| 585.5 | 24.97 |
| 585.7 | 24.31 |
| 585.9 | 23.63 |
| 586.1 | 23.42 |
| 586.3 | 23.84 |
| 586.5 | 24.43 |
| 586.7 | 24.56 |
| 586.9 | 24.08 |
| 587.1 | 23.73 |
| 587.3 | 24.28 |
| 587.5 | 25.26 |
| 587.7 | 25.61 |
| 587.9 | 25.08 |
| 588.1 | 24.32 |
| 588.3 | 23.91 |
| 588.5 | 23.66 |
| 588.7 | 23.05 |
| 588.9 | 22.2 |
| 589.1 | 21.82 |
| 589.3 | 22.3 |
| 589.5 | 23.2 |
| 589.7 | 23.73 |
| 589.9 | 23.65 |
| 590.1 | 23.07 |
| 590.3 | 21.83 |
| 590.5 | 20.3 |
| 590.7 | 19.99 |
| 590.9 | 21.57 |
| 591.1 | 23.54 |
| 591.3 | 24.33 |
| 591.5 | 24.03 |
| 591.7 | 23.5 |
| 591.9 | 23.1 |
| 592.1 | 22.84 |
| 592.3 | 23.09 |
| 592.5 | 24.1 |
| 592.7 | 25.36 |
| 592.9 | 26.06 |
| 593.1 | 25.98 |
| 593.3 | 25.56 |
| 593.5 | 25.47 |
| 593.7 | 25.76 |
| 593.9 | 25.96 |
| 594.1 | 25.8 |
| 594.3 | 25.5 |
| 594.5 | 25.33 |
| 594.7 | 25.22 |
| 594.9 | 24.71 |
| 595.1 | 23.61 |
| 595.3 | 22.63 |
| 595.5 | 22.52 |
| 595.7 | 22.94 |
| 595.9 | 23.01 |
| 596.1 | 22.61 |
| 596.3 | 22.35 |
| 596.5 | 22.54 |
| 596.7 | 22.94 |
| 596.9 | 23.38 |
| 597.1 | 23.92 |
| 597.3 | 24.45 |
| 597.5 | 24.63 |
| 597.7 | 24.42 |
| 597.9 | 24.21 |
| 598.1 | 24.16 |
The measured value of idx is 0.087 nm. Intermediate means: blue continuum 23.4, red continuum 24.1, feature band 23.1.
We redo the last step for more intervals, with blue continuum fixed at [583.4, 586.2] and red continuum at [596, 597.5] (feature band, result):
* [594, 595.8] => -0.07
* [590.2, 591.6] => 0.07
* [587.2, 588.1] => -0.06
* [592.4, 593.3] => -0.08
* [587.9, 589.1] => 0.00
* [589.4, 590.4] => 0.01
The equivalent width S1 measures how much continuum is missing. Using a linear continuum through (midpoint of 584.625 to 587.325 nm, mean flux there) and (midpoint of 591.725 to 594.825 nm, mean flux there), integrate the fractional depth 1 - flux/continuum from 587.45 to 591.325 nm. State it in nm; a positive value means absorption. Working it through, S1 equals 0.22 nm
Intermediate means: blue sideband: 24.1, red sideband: 25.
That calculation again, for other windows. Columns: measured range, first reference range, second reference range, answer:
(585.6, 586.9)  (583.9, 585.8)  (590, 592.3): -0.07 nm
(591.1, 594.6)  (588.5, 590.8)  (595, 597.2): -0.33 nm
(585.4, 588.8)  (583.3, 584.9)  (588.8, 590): -0.21 nm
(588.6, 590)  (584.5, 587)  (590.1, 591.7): 0.00 nm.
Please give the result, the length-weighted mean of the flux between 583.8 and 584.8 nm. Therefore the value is 21.4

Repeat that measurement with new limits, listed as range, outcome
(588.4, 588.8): 23.4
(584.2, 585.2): 21.9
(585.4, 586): 24.3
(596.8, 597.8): 24.2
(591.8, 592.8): 23.7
